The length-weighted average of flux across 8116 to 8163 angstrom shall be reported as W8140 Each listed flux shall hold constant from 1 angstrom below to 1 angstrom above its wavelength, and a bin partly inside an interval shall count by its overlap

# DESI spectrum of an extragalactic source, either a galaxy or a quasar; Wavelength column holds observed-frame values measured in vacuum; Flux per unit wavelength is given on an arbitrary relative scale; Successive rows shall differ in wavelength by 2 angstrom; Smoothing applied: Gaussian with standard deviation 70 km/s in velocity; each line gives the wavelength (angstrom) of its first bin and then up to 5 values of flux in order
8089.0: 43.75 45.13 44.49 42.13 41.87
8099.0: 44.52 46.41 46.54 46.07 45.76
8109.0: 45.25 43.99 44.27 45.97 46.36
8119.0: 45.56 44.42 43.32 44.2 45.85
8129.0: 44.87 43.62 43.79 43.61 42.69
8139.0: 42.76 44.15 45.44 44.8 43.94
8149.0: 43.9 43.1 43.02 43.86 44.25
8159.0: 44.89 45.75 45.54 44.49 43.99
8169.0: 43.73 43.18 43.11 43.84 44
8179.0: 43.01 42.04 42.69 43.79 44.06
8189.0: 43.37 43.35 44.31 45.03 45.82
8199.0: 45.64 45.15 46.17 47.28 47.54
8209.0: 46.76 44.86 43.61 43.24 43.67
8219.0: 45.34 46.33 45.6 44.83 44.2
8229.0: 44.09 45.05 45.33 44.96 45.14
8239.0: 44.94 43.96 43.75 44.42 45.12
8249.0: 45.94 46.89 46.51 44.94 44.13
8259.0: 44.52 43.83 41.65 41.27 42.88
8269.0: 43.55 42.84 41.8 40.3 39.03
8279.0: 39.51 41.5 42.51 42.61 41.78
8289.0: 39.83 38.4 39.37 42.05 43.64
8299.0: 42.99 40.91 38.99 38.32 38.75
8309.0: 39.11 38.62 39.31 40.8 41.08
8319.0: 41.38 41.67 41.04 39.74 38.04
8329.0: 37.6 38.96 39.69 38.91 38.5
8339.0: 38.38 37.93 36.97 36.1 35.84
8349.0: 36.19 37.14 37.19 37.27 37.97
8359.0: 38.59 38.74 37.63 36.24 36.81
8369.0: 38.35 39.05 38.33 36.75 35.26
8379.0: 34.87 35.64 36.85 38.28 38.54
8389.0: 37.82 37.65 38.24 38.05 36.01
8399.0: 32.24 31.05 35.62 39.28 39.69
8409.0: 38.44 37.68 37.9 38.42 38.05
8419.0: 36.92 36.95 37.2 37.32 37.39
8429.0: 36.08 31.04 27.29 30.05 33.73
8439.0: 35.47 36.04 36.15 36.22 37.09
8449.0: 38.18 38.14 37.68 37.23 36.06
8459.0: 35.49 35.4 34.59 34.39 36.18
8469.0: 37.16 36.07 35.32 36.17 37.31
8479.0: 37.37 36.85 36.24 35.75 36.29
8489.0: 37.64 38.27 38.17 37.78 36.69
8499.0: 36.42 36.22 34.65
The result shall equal 44.3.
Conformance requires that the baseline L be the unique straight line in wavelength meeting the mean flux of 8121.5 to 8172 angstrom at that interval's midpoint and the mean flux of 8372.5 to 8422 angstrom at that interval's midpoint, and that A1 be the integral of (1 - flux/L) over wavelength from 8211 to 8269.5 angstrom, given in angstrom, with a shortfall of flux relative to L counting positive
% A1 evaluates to -4.3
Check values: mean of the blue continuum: 44.1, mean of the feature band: 44.5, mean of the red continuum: 37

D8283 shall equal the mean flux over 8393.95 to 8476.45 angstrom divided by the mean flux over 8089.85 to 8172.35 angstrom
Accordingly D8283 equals 0.8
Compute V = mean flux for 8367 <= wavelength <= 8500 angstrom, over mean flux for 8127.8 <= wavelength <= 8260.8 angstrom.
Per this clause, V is 0.82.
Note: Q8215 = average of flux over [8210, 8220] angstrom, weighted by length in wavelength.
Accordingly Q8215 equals 44.1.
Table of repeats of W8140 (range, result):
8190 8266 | 44.9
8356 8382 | 37.2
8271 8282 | 40.6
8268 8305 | 41.1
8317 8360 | 38.4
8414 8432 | 36.6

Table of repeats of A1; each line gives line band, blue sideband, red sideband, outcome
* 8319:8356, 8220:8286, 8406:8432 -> 2.0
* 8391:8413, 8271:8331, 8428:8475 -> 0.1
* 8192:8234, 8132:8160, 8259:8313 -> -2.7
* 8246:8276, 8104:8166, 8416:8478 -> -2.0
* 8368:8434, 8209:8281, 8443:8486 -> 3.4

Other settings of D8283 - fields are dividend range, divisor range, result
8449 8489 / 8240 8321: 0.87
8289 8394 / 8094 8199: 0.87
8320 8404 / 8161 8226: 0.84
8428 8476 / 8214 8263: 0.79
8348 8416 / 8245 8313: 0.89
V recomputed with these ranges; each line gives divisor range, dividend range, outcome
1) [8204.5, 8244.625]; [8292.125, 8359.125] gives 0.87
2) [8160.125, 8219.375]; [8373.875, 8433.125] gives 0.82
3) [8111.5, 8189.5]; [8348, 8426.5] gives 0.84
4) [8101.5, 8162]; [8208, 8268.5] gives 1.00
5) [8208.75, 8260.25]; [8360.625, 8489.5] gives 0.81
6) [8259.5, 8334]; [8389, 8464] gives 0.89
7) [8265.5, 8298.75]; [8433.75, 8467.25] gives 0.86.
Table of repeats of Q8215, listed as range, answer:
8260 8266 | 42.2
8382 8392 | 37.8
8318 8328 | 40.4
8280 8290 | 41.6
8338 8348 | 37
